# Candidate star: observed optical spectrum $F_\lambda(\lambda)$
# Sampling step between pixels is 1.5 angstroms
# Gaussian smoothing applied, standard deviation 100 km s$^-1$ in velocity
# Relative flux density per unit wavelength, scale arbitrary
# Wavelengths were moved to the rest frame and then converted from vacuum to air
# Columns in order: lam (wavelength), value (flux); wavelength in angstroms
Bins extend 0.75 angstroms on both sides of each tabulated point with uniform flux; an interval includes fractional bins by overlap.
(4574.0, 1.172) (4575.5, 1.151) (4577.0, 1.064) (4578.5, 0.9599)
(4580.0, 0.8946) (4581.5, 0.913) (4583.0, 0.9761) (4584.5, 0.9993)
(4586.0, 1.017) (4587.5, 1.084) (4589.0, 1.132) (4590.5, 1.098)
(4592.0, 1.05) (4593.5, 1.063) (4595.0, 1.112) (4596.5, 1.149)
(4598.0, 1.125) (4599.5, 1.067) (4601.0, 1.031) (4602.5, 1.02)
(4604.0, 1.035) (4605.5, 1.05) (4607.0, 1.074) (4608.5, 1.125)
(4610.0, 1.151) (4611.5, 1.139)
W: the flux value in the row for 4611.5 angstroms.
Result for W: 1.139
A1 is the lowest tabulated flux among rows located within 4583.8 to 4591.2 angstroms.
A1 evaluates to 0.9993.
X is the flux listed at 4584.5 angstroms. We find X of 0.9993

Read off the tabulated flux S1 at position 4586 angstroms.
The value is 1.017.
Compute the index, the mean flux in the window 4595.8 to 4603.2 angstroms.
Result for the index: 1.08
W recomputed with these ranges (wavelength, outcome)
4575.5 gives 1.151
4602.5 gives 1.02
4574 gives 1.172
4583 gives 0.9761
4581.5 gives 0.913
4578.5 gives 0.9599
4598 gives 1.125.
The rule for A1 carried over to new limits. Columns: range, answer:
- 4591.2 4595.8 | 1.05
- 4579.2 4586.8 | 0.8946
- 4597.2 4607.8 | 1.02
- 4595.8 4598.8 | 1.125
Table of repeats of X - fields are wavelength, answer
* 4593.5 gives 1.063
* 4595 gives 1.112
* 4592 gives 1.05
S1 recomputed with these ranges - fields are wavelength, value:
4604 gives 1.035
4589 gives 1.132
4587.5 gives 1.084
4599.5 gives 1.067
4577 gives 1.064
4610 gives 1.151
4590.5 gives 1.098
